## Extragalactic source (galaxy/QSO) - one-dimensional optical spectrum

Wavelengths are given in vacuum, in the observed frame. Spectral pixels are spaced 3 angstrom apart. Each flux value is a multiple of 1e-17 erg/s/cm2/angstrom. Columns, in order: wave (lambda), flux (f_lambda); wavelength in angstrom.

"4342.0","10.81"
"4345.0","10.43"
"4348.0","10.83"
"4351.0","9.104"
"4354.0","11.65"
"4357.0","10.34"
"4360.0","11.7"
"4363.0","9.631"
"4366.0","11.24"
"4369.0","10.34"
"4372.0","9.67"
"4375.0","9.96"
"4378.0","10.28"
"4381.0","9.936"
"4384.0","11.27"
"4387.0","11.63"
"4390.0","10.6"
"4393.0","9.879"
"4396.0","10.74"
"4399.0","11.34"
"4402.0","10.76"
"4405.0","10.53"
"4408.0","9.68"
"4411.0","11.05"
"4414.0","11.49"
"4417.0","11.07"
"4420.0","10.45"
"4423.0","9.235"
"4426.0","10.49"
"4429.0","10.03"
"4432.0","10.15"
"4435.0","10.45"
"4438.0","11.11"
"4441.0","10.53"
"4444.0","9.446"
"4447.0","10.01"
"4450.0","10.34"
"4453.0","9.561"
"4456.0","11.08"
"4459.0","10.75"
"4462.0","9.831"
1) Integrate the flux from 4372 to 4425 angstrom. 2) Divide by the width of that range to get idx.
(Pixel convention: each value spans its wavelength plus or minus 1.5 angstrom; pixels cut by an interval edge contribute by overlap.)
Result 10.6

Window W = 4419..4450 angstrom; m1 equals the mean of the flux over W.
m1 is 10.2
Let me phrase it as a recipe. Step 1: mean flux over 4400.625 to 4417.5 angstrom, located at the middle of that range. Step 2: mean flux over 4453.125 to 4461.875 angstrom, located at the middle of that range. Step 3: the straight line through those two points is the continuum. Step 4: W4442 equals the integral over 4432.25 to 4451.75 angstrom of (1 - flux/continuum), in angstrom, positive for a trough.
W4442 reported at 0.6 angstrom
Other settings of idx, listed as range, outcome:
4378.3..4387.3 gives 10.8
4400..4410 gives 10.4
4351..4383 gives 10.4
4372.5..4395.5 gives 10.5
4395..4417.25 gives 10.8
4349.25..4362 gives 10.7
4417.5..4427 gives 10.1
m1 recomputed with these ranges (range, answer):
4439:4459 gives 10.2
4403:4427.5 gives 10.5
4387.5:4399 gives 10.6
